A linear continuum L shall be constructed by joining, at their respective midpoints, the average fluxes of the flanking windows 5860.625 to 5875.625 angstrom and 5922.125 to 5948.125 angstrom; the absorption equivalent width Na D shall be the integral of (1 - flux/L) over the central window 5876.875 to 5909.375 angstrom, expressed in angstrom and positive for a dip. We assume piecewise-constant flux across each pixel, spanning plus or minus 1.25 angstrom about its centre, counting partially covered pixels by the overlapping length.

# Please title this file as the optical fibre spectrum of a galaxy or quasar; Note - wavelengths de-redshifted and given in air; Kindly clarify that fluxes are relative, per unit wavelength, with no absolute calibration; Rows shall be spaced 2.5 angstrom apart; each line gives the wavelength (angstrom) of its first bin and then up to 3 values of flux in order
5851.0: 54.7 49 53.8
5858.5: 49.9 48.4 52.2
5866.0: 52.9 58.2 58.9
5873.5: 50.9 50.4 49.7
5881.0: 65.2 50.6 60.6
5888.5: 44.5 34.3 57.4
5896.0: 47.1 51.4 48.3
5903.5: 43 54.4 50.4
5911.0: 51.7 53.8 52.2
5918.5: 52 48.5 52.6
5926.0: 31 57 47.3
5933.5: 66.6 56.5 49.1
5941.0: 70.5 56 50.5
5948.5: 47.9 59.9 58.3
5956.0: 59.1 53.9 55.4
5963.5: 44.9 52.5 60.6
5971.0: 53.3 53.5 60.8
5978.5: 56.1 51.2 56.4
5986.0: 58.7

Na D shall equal 1.87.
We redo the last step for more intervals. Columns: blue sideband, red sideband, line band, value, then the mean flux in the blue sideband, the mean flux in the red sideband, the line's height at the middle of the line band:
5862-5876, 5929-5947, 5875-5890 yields 0.39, 54.1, 56.7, 54.6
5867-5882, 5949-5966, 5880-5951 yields 4.05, 55.3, 54.7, 55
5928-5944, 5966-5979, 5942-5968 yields 1.30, 57.7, 56.5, 57.1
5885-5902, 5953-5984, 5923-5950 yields -0.44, 48.9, 55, 52.4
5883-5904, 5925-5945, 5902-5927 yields 1.18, 48.7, 54.5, 51.6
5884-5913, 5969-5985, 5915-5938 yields 0.11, 49.5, 55.5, 51.7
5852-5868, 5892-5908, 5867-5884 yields -1.38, 51.4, 50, 50.9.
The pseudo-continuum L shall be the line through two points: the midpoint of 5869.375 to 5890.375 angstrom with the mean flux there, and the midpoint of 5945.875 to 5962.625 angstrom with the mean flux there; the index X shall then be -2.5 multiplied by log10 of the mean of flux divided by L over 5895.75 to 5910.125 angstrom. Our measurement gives 0.096 mag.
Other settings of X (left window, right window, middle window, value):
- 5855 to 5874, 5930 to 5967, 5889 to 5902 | 0.14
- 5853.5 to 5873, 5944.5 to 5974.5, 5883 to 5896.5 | 0.09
